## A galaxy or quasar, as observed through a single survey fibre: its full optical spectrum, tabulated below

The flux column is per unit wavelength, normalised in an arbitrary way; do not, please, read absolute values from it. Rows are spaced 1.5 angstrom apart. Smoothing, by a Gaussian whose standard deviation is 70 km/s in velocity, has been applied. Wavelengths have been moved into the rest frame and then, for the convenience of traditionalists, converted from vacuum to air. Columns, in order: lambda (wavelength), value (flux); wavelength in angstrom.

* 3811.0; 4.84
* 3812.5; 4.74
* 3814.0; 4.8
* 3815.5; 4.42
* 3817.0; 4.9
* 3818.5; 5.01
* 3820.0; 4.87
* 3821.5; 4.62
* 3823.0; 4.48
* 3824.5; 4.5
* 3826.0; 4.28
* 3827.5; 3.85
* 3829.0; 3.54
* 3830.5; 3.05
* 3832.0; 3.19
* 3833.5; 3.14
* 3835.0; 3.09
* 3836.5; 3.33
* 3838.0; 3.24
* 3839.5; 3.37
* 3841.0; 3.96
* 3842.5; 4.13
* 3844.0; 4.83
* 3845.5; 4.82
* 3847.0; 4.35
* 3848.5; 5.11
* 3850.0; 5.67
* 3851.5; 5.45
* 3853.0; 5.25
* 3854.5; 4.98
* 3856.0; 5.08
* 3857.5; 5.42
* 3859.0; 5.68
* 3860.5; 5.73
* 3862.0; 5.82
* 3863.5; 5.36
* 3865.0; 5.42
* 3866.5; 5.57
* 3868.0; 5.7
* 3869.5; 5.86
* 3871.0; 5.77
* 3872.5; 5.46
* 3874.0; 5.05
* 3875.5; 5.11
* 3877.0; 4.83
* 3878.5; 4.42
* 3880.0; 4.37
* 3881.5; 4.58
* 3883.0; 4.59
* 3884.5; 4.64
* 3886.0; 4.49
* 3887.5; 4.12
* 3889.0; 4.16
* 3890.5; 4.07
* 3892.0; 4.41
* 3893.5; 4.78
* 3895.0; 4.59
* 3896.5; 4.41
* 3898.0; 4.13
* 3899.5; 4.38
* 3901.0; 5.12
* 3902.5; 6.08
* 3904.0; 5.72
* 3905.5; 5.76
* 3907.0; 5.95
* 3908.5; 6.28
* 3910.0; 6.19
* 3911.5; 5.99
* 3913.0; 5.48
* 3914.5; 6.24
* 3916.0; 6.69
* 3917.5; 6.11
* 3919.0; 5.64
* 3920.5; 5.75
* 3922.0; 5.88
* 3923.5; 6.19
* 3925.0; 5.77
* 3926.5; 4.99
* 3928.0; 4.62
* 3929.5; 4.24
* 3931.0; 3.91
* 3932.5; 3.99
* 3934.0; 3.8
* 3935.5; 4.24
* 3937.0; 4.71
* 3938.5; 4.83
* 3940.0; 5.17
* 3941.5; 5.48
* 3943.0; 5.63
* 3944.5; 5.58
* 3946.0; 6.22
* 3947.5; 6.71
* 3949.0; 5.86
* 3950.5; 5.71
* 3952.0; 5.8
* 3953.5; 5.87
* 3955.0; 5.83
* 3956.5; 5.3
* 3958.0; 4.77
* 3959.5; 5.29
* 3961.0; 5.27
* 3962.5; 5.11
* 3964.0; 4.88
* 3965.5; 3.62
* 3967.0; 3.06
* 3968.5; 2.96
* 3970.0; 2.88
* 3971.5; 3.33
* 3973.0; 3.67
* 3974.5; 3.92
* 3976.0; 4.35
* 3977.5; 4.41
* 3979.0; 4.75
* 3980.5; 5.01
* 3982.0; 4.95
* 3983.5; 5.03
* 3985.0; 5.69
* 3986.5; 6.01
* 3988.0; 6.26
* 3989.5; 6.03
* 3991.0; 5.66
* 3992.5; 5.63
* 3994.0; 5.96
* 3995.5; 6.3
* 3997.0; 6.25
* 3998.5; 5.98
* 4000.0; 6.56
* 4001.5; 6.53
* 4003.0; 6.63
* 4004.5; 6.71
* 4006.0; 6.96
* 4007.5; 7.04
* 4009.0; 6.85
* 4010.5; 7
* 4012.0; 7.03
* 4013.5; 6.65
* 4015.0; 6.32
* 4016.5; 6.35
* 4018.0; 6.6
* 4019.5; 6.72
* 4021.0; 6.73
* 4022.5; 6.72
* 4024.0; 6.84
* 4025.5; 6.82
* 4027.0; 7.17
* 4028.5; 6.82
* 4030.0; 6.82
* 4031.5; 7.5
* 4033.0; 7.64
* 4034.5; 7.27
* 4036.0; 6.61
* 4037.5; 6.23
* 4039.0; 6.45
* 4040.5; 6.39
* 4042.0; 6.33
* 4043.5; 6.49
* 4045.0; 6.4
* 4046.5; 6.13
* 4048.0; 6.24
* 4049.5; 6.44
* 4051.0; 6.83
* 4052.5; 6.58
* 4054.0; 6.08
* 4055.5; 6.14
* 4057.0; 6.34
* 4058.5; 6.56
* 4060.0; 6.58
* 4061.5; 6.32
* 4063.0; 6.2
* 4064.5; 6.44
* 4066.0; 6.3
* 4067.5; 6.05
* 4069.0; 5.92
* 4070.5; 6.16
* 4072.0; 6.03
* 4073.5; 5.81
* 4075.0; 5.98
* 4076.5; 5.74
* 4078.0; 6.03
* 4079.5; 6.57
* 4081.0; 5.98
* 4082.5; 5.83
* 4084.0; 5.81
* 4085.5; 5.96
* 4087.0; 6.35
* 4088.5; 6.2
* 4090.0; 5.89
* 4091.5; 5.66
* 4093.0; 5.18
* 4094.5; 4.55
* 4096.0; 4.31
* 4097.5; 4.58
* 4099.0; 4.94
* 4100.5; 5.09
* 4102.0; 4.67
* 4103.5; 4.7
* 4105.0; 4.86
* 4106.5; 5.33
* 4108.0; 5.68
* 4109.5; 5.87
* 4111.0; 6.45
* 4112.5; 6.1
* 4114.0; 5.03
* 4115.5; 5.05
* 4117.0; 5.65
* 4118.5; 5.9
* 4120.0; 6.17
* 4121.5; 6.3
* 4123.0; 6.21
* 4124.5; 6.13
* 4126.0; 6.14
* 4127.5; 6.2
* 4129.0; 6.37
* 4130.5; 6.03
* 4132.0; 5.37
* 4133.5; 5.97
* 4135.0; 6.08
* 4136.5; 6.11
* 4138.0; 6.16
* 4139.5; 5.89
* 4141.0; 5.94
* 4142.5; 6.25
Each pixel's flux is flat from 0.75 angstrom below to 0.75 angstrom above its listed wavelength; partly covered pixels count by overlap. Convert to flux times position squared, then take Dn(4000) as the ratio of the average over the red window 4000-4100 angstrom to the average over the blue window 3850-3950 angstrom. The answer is 1.30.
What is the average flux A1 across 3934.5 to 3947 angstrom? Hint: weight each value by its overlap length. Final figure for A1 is 5.23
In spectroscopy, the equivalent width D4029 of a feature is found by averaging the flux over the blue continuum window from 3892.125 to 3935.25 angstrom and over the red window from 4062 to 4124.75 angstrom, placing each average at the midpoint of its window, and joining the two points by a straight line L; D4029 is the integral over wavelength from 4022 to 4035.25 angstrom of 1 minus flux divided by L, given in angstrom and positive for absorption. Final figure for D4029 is -3.6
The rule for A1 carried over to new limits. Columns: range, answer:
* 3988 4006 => 6.24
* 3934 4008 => 5.29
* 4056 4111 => 5.75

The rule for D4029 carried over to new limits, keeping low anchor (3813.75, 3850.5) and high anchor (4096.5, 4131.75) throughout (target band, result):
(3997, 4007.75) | -3.29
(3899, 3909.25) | -2.50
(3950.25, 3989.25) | 0.86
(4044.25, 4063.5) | -3.88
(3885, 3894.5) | 0.23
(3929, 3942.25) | 0.59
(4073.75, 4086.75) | -1.32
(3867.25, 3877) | -2.39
